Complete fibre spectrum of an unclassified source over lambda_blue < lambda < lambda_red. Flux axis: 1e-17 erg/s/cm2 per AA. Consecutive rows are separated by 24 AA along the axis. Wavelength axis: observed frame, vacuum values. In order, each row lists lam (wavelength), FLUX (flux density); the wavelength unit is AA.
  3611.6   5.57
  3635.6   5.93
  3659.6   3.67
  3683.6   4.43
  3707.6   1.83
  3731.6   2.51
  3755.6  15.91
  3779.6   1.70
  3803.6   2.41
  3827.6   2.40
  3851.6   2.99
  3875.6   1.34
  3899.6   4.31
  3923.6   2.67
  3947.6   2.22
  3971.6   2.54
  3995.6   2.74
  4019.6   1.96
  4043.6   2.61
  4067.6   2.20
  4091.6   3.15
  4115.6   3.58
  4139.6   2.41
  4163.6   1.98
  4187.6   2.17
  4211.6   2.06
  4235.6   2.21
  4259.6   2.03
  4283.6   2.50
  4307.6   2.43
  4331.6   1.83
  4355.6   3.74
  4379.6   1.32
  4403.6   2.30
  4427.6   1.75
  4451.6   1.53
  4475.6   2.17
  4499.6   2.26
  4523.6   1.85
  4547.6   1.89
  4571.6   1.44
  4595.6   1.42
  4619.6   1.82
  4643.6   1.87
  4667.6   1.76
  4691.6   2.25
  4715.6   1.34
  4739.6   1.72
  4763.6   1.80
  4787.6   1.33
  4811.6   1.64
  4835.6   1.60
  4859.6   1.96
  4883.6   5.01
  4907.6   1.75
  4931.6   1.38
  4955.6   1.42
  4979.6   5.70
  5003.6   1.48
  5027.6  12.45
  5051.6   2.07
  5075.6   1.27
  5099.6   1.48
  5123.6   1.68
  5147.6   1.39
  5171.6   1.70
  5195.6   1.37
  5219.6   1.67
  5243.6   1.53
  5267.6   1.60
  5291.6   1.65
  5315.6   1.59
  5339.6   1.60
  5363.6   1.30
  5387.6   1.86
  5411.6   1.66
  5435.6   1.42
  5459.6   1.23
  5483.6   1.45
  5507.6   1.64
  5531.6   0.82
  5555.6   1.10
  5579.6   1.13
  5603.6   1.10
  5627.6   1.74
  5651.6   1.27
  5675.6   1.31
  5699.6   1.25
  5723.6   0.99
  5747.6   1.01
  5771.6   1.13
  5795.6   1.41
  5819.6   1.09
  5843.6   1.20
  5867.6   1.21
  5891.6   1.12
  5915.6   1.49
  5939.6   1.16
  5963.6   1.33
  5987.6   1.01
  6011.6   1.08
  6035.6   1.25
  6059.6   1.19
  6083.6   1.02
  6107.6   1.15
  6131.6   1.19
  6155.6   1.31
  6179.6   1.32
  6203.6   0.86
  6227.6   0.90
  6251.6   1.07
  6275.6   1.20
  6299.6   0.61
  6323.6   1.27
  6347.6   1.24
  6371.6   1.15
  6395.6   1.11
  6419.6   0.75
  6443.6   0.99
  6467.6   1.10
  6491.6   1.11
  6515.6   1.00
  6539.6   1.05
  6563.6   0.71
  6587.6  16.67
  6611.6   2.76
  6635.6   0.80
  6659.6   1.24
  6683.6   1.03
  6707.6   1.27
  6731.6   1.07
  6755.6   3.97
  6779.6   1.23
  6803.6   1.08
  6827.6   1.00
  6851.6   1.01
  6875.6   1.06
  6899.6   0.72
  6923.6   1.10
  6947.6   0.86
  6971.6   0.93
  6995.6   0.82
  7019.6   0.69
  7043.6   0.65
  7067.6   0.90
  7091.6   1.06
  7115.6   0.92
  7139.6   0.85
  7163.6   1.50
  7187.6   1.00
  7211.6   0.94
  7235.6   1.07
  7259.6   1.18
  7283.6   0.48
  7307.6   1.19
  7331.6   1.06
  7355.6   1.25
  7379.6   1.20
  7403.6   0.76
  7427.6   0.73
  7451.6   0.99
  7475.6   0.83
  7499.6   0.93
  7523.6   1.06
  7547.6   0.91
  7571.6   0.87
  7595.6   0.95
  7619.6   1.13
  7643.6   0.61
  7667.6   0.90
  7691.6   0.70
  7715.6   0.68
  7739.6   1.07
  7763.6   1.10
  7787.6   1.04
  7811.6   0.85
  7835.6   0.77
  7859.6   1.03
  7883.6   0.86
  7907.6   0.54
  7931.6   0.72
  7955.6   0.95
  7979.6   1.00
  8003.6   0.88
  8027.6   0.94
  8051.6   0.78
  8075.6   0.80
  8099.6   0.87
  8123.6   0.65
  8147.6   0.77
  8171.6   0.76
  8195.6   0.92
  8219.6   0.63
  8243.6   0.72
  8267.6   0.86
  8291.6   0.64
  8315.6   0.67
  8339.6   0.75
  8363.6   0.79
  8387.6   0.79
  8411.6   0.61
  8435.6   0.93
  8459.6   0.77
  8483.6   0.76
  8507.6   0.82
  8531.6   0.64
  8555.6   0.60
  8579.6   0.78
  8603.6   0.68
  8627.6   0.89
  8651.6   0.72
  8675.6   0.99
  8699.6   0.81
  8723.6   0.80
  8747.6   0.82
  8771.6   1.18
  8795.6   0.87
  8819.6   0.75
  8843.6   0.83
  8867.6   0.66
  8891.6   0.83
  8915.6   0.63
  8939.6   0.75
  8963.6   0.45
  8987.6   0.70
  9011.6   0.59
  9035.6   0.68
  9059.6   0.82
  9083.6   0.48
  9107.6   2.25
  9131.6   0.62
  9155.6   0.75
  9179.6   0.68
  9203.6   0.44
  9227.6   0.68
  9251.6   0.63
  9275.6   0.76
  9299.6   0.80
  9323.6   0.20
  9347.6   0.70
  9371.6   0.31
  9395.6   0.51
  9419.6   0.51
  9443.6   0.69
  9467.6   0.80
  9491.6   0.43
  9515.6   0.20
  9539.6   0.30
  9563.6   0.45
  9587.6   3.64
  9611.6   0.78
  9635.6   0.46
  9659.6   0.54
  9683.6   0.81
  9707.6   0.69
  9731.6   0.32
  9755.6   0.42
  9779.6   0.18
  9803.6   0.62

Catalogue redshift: 0.01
